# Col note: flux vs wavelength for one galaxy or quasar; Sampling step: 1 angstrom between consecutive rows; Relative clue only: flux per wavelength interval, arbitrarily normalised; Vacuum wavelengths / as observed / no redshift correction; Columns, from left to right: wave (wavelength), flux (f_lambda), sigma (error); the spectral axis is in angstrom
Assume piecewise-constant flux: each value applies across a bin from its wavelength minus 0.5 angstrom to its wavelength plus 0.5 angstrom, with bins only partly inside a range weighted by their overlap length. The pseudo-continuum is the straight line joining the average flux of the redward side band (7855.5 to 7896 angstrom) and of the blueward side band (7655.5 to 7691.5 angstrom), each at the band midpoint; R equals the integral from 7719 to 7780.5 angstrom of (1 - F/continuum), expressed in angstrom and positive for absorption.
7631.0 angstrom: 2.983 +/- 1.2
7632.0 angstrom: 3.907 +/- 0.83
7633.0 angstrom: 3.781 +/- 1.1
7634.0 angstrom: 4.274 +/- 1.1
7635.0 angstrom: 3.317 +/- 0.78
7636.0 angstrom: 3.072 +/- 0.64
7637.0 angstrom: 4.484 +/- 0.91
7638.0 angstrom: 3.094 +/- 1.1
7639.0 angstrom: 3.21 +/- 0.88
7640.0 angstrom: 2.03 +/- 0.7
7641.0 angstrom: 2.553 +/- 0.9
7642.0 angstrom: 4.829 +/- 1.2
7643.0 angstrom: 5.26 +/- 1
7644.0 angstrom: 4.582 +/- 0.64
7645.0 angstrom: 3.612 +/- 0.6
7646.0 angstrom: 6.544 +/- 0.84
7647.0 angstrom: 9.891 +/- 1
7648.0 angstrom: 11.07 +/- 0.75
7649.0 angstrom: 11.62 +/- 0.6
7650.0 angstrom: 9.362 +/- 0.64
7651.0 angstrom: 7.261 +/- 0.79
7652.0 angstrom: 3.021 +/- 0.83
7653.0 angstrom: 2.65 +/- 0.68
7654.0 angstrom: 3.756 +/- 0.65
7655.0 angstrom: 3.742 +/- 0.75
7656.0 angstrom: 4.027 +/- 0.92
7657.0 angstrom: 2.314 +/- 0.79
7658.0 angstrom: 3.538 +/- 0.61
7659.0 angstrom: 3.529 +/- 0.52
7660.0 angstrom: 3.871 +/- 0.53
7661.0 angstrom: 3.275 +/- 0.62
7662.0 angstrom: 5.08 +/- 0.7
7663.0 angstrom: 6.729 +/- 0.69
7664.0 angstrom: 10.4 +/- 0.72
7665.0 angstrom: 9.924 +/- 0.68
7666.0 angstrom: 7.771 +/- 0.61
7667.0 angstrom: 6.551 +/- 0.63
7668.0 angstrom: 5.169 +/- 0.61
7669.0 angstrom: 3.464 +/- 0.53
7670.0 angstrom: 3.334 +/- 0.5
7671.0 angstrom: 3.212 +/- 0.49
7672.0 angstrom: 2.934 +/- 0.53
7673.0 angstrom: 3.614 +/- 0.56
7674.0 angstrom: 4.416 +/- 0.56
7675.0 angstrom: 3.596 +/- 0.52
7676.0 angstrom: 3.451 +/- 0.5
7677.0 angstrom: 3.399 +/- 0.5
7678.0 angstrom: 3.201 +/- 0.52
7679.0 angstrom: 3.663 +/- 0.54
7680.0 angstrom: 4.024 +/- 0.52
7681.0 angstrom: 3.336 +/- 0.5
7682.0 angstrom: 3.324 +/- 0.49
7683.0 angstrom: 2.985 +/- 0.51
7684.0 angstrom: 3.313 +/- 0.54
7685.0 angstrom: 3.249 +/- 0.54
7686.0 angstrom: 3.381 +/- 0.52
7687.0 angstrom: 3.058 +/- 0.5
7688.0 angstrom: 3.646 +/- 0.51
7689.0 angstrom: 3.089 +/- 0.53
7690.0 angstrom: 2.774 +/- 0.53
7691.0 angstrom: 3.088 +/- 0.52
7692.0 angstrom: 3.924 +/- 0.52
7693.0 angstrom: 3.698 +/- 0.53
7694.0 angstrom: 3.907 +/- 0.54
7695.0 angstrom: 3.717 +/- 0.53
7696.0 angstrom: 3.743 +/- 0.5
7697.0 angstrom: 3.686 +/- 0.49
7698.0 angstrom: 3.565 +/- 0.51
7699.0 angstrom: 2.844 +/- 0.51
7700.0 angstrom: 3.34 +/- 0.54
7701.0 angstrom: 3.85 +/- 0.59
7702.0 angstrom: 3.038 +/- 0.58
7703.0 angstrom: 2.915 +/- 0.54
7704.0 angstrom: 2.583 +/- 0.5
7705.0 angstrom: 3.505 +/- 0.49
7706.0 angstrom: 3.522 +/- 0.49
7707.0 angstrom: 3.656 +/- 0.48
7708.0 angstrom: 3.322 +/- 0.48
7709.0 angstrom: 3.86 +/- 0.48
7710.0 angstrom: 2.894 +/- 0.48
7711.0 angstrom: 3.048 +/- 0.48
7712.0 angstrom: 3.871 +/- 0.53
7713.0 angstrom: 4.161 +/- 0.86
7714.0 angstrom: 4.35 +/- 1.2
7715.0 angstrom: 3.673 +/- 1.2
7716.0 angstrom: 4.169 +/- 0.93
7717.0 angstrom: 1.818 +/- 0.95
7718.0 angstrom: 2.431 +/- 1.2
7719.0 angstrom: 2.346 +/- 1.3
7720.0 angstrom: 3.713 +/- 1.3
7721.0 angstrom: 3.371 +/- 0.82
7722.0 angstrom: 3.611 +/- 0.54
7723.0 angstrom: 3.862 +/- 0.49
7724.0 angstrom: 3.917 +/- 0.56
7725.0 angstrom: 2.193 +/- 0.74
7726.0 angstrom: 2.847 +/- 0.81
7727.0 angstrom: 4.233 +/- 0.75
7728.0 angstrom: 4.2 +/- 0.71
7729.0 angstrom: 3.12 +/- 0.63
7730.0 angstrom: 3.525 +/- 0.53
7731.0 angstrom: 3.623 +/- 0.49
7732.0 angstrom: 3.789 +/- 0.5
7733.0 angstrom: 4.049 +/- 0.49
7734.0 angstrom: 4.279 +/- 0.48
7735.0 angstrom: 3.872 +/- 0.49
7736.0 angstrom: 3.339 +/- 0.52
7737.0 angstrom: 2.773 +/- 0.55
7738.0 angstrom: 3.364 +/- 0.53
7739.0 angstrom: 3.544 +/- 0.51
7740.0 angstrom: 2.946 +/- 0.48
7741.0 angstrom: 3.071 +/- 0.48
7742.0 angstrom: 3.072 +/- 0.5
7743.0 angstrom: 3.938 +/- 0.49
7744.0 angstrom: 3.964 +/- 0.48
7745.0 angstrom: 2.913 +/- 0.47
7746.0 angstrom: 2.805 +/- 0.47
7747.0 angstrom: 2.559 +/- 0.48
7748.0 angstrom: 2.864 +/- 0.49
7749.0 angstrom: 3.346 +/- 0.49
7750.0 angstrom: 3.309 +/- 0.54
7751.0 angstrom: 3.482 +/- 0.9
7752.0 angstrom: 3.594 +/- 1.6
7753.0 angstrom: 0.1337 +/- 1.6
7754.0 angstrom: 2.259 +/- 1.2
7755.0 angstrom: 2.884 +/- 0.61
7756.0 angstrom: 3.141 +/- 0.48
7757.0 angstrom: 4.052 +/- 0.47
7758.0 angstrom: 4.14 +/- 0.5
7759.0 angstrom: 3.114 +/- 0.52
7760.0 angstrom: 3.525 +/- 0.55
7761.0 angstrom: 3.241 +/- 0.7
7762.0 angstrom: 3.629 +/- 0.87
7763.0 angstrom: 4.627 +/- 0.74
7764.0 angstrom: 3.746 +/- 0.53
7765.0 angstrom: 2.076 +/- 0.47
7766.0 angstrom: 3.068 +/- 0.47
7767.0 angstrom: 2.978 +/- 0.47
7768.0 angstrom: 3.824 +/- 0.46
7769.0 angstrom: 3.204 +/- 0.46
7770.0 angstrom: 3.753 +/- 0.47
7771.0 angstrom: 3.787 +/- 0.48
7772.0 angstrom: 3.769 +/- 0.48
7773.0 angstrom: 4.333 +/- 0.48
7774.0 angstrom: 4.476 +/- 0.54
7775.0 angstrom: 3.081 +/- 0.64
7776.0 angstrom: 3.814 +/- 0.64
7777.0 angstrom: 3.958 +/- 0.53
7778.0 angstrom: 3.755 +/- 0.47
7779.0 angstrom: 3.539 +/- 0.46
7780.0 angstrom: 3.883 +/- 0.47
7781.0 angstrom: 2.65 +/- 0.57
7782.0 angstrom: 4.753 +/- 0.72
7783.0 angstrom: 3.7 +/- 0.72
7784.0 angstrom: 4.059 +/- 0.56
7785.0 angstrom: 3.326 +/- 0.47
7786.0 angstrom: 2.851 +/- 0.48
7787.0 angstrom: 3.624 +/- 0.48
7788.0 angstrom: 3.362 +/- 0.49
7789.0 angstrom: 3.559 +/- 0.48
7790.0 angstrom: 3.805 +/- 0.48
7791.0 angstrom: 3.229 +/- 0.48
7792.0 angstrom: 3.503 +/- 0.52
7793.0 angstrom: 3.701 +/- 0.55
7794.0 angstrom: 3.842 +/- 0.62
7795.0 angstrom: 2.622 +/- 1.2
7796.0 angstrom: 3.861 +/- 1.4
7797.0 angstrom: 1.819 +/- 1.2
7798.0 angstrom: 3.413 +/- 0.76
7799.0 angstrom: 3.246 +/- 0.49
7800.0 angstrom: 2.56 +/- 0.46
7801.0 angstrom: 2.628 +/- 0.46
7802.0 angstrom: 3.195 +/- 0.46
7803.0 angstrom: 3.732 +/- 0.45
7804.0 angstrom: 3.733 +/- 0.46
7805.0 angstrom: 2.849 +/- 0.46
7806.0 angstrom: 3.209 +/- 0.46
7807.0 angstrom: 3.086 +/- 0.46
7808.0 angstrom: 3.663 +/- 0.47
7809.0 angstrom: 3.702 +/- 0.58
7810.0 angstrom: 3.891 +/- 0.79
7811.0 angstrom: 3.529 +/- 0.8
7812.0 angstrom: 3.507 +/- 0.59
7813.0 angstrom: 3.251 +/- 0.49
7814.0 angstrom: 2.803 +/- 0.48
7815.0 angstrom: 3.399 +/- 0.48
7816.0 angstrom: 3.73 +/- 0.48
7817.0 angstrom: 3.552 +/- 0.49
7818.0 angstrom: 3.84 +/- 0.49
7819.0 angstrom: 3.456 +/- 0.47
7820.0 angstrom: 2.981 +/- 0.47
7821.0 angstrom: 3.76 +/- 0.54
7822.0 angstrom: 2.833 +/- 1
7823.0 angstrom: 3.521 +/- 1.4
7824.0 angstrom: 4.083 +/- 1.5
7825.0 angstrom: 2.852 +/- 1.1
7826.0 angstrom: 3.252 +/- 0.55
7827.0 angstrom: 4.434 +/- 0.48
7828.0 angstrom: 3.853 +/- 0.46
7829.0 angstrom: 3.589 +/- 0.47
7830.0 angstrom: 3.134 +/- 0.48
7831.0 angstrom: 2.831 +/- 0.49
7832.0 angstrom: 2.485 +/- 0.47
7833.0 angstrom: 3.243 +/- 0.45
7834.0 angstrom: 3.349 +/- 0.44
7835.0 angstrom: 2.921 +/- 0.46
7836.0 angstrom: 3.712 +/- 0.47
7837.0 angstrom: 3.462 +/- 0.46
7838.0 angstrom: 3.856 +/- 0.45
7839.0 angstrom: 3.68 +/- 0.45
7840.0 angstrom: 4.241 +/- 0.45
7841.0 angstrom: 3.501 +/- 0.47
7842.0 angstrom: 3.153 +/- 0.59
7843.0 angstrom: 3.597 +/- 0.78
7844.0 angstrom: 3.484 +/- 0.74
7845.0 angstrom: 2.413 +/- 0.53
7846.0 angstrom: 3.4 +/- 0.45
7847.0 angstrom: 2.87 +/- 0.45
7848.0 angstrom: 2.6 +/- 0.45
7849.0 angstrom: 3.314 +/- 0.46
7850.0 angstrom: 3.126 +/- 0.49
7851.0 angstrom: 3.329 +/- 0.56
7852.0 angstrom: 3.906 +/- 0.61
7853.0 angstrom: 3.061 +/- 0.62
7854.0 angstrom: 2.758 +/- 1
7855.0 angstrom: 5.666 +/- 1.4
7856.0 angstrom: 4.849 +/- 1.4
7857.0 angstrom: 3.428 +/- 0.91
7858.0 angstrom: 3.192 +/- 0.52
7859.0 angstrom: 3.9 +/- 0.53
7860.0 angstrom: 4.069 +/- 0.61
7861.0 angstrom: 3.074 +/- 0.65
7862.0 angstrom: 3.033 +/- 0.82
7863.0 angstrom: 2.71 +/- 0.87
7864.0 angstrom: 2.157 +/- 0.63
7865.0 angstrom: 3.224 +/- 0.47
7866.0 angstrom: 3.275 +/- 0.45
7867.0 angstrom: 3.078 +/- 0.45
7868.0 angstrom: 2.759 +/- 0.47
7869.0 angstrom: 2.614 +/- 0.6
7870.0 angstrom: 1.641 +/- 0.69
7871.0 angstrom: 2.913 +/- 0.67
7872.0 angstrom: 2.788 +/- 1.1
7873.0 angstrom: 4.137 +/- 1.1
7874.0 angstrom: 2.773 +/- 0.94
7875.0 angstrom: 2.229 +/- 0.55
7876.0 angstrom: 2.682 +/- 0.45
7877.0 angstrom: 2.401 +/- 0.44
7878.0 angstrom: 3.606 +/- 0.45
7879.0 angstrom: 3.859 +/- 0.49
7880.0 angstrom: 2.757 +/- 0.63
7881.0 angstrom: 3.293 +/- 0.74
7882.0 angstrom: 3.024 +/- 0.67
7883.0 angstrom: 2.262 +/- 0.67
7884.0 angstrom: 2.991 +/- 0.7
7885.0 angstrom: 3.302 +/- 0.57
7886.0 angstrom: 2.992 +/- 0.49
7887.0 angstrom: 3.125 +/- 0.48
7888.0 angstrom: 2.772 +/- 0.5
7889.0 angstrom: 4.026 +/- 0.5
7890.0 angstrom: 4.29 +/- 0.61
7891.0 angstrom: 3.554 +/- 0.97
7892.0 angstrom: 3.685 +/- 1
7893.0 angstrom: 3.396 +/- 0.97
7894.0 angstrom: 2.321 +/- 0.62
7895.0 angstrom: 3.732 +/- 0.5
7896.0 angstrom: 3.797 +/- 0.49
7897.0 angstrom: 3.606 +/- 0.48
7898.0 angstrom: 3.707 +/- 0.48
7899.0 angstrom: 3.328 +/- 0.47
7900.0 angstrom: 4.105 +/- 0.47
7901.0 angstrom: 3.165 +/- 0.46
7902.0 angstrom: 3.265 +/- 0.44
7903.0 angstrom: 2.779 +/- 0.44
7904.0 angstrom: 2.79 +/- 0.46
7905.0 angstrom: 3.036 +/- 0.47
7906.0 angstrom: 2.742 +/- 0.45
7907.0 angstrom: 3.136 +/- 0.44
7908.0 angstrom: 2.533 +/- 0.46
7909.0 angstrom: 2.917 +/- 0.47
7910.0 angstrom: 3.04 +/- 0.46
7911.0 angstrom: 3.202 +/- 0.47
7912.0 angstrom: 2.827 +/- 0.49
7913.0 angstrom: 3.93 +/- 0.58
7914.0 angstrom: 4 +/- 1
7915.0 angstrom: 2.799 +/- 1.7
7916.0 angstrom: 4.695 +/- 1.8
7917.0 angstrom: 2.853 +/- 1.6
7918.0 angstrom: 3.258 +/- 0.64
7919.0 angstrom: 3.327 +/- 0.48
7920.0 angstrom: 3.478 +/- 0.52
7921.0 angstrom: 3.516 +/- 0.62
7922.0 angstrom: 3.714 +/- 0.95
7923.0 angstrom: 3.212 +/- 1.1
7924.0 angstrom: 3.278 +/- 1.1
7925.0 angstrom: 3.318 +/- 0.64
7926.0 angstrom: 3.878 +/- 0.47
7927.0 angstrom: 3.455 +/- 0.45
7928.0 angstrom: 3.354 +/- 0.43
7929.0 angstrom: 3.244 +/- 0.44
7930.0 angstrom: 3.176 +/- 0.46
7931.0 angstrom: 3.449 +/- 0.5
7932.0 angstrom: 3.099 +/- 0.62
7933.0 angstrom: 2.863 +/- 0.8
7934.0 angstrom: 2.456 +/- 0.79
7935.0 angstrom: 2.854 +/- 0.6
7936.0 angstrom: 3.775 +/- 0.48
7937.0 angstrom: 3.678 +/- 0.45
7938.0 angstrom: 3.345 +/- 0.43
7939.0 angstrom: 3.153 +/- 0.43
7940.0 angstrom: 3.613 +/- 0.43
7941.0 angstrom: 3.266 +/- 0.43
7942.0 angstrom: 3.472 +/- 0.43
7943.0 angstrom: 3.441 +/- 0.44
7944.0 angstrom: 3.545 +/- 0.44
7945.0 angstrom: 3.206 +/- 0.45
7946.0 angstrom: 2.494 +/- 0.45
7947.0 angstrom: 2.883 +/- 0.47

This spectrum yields 5.9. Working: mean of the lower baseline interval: 4.16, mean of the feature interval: 3.42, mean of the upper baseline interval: 3.16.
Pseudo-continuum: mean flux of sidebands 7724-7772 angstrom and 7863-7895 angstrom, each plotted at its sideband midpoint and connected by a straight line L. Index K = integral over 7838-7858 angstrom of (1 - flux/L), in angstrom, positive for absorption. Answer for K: -2.5 angstrom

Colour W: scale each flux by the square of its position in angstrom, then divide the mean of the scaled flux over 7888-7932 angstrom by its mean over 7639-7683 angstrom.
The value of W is 0.73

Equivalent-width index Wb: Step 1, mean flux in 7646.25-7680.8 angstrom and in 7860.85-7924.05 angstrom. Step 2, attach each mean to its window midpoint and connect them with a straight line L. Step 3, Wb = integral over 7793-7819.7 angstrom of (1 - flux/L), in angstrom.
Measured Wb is 4.1 angstrom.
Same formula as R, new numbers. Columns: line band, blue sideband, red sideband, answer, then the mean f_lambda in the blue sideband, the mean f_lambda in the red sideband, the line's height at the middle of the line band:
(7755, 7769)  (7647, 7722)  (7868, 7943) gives 1.41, 4.15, 3.22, 3.83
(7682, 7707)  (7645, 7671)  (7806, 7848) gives 9.15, 5.82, 3.4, 5.3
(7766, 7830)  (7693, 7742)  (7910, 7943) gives -1.36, 3.44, 3.36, 3.41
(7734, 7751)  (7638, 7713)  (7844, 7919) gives 2.88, 4.28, 3.22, 3.93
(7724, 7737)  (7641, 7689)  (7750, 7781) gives 1.09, 4.81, 3.41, 3.9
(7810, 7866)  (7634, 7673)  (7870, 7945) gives 5.16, 5.08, 3.25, 3.75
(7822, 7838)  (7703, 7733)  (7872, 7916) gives -0.42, 3.42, 3.22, 3.29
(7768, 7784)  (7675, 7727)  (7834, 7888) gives -2.30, 3.38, 3.21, 3.3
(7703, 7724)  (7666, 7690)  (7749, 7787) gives 1.21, 3.7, 3.45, 3.6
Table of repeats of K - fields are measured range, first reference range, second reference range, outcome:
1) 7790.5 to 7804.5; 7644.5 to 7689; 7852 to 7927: 2.5 angstrom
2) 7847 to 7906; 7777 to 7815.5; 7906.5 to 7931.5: 2.5 angstrom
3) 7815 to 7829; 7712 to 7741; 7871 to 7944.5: -0.8 angstrom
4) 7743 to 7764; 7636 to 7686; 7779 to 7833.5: 3.6 angstrom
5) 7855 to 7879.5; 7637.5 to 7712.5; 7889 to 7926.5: 2.6 angstrom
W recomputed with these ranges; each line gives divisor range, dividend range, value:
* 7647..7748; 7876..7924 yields 0.87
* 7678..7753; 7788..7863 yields 1.04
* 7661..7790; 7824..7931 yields 0.94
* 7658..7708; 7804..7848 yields 0.89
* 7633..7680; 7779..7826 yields 0.73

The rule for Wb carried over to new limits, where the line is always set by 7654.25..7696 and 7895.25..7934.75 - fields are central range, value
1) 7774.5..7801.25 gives 2.2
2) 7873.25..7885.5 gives 1.6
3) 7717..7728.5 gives 2.0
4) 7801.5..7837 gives 2.1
